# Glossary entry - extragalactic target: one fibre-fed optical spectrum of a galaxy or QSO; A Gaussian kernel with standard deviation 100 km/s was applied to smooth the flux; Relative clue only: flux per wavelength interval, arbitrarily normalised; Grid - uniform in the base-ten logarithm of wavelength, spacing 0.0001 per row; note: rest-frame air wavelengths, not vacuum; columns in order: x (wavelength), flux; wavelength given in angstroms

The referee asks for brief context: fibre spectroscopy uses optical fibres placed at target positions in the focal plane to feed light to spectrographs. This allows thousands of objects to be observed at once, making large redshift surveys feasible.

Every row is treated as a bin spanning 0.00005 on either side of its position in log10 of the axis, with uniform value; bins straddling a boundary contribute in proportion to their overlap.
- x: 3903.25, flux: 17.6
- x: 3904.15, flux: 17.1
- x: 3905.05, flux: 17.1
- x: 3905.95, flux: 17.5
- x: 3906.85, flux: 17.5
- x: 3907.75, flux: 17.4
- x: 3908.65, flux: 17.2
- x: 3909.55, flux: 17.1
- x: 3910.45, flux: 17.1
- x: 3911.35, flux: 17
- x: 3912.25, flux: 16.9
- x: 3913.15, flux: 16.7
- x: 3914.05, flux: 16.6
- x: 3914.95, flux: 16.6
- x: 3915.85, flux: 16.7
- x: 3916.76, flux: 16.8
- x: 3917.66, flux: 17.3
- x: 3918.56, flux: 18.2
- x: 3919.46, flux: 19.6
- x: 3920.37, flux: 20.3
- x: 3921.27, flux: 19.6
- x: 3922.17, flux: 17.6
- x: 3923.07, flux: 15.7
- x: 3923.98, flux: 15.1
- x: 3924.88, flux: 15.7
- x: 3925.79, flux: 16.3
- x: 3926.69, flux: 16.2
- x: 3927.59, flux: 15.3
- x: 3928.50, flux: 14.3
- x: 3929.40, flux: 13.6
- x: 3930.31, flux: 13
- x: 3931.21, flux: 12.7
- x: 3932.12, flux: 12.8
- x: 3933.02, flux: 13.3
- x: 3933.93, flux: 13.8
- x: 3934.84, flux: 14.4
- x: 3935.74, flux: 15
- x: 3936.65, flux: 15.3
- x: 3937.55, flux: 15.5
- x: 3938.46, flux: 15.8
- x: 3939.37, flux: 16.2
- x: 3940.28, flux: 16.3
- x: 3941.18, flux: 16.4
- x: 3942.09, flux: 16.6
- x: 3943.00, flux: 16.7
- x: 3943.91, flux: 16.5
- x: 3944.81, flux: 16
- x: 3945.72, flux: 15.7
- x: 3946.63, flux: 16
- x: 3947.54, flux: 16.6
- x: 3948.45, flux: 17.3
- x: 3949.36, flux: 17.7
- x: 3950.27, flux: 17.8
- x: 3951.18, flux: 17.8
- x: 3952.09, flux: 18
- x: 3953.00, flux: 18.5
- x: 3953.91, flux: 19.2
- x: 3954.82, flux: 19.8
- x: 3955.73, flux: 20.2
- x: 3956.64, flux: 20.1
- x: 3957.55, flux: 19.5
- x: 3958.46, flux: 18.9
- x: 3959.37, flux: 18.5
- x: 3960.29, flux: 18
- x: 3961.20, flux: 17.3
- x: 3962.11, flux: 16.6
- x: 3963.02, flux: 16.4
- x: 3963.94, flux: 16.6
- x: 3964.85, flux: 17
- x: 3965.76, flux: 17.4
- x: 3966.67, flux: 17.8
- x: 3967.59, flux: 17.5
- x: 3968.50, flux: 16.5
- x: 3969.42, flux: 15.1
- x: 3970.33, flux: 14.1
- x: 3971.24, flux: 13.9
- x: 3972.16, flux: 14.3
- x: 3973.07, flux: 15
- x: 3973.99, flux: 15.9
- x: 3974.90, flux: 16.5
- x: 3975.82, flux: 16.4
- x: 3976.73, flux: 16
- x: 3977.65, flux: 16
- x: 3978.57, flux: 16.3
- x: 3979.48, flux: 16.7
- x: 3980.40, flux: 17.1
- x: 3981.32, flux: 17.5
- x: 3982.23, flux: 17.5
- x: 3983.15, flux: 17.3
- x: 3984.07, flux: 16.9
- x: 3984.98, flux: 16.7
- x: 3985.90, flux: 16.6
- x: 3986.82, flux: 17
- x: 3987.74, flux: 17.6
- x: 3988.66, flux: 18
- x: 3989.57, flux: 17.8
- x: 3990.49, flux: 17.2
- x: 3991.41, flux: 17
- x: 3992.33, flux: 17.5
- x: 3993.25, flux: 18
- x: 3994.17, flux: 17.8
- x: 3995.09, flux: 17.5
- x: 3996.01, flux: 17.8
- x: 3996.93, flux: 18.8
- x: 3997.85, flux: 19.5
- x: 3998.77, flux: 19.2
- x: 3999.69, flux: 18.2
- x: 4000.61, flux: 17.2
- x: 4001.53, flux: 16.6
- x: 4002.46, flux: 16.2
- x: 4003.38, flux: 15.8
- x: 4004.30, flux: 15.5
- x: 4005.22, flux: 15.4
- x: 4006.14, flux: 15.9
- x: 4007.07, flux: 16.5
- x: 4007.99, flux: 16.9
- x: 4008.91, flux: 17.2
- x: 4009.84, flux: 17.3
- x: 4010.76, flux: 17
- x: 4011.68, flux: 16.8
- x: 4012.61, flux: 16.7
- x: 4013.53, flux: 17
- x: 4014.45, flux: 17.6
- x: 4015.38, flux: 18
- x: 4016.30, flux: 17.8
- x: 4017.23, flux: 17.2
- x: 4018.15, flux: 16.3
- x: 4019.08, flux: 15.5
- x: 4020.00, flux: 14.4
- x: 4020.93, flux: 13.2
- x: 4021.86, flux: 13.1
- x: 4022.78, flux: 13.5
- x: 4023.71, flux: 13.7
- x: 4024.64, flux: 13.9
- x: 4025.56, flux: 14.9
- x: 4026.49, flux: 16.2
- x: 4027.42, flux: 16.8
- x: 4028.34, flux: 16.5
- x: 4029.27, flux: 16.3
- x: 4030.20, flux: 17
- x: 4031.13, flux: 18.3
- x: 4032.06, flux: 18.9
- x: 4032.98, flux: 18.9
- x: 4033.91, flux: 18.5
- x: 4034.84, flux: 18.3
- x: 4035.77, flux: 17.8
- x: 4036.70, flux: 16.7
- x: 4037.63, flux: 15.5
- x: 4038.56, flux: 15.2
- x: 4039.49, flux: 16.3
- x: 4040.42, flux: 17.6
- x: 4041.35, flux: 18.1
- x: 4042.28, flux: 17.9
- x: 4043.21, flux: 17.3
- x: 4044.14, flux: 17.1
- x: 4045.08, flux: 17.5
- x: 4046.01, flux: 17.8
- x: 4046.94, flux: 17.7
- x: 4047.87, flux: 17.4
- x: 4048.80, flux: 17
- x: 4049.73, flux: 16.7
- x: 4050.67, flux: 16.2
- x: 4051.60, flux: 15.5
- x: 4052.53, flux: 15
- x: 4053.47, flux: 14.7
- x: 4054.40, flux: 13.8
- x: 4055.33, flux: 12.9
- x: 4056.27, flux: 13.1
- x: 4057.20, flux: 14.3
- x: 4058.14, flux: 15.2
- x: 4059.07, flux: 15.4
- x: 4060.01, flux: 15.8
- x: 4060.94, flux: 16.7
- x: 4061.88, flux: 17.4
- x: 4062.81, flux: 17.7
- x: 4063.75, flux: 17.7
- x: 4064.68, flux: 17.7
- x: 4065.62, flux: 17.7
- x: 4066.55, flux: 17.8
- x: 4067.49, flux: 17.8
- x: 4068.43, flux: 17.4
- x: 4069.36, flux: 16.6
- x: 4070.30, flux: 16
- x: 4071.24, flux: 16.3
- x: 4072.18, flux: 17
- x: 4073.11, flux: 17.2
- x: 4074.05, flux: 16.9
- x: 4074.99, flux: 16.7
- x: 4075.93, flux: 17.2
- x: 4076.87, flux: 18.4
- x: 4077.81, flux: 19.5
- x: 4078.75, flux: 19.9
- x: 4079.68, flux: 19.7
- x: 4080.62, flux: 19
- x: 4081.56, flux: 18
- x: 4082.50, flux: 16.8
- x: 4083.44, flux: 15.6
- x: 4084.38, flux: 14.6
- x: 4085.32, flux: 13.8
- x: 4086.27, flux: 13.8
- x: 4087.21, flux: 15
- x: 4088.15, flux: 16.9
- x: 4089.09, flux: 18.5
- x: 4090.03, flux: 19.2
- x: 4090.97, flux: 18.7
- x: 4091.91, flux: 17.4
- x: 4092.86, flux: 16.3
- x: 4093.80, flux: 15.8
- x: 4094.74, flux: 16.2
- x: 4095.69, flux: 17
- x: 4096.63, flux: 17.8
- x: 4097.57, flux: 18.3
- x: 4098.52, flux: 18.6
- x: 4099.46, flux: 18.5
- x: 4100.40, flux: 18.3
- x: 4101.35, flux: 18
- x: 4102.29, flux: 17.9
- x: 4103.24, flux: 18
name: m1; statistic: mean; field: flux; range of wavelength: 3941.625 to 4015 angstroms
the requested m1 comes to 17.1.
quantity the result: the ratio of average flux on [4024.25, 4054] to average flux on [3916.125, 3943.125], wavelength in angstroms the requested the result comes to 1.06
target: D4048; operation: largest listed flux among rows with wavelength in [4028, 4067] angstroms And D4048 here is 18.9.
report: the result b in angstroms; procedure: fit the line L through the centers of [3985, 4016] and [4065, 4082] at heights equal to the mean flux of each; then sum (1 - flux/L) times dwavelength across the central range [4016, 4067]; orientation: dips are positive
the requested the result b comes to 3.5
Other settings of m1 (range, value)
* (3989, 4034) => 16.7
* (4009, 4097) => 16.6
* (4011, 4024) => 15.8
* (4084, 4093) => 16.4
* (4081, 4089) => 15.7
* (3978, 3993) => 17.2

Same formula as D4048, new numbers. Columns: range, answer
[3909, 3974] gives 20.3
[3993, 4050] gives 19.5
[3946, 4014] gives 20.2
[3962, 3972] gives 17.8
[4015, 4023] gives 18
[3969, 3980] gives 16.7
